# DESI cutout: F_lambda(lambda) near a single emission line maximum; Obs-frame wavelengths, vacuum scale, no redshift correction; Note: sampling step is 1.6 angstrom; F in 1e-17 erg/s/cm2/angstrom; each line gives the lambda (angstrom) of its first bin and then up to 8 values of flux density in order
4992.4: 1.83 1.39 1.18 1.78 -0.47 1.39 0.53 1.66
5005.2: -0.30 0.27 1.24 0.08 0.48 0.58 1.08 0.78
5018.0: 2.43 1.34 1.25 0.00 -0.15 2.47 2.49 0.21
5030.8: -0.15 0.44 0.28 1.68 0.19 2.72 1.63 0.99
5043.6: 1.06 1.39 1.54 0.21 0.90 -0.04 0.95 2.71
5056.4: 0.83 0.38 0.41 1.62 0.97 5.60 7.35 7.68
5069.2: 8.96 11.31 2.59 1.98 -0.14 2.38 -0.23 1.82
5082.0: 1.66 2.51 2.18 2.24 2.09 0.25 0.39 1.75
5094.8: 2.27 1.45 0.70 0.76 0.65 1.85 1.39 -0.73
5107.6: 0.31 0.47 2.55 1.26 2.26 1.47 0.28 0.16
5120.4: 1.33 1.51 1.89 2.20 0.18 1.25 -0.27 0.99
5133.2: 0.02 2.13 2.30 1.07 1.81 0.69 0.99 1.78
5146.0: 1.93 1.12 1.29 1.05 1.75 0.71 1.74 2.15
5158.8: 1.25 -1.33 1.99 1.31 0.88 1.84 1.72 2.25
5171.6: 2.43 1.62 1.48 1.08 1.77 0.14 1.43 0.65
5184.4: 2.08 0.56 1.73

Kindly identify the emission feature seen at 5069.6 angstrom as [O II]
